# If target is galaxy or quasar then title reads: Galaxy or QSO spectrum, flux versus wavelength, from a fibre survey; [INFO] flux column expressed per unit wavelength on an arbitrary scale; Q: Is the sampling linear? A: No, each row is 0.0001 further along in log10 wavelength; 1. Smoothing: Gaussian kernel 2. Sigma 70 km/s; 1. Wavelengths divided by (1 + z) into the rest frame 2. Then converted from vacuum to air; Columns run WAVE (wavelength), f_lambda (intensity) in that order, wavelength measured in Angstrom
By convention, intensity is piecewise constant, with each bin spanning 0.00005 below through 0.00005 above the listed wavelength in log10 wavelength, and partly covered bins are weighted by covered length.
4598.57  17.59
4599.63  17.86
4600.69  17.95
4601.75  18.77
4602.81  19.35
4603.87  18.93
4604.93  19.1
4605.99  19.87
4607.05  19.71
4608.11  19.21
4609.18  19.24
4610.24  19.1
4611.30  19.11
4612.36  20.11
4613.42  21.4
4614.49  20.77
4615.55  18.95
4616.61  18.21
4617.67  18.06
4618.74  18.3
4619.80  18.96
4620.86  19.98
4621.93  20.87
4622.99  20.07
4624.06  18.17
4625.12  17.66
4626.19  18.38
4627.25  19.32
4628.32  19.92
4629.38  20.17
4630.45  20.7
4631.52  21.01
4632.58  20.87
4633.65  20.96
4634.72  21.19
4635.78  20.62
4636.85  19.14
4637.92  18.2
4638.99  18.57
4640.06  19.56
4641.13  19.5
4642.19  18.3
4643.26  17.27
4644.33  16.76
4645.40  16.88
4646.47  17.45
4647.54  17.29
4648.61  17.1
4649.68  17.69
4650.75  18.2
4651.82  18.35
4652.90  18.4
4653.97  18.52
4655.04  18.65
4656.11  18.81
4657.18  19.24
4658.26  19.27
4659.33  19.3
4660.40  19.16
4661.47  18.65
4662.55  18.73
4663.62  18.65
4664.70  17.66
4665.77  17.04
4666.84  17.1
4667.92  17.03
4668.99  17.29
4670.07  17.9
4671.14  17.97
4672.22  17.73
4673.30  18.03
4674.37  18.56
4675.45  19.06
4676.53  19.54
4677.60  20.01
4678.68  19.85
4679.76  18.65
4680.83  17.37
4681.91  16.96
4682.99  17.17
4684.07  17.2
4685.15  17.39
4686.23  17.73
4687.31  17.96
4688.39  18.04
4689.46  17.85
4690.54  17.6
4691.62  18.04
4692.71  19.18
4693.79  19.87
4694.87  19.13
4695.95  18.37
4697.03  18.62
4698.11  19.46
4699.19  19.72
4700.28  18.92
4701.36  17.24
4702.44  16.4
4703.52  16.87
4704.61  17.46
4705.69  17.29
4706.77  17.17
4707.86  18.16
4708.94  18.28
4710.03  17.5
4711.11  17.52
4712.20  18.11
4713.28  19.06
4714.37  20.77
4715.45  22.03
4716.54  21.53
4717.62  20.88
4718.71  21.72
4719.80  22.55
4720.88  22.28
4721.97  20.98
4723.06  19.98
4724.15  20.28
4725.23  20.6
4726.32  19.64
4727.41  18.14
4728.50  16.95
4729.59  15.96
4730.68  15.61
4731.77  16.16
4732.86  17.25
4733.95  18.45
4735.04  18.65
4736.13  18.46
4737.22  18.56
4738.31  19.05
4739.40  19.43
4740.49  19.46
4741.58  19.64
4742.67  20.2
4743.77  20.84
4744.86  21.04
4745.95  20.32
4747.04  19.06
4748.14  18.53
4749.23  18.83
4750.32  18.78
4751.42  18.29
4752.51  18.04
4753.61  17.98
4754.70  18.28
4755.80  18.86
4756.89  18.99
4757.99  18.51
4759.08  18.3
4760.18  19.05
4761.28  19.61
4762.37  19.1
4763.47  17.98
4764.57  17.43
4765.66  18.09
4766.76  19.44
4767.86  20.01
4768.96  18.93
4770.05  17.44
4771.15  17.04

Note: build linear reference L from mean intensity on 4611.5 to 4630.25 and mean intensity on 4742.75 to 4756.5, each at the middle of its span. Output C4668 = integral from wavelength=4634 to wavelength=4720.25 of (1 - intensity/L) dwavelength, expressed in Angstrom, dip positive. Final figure 3.4 Angstrom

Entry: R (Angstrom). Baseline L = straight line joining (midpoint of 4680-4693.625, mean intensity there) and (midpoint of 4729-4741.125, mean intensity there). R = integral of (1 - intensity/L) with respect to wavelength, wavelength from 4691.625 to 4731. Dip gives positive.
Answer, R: -2.5 Angstrom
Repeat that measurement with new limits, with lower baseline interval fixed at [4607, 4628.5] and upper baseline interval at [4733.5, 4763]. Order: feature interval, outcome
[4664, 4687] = 1.5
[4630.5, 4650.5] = 0.4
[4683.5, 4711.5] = 1.6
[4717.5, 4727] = -0.9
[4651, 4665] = 0.4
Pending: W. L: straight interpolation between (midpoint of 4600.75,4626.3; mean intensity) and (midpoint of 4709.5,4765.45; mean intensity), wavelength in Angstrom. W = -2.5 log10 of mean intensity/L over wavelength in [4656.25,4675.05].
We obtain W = 0.06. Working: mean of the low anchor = 19.2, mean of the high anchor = 19.1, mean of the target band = 18.2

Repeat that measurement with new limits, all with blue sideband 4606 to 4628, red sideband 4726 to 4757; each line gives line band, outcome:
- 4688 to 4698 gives 0.016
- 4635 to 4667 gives 0.042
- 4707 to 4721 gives -0.065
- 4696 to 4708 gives 0.051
